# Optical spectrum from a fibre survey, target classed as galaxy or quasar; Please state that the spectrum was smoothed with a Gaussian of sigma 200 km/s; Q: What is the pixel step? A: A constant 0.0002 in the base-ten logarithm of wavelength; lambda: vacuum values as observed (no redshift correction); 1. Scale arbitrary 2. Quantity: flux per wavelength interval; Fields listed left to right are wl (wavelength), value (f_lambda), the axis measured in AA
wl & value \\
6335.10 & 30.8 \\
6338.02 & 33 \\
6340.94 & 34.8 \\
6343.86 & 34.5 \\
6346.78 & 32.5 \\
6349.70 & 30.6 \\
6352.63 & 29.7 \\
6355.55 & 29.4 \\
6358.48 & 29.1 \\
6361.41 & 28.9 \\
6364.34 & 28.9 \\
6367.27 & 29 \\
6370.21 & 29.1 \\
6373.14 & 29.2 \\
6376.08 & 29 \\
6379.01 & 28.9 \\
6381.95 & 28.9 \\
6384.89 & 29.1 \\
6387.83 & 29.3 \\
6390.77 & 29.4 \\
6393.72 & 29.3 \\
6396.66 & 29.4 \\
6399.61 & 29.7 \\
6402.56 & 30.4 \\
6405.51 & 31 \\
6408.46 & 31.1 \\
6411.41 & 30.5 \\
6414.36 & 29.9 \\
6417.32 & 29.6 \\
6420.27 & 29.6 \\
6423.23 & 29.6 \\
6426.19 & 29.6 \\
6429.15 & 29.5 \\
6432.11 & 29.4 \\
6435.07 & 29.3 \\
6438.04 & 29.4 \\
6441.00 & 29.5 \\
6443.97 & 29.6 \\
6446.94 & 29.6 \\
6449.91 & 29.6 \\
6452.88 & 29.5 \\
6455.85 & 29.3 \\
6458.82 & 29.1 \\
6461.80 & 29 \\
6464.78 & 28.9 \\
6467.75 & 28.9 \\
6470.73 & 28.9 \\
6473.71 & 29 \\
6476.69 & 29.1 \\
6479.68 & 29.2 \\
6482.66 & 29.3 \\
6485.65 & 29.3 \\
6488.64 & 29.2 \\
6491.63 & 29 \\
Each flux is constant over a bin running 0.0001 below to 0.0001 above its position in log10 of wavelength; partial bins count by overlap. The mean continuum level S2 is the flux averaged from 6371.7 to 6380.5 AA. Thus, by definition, 29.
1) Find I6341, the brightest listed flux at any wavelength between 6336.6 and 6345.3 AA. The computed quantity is 34.8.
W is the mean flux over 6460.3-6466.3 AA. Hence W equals 28.9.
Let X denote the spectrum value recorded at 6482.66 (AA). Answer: 29.3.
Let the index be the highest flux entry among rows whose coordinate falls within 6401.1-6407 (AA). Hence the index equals 31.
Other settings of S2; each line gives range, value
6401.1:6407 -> 30.7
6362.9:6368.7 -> 29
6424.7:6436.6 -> 29.4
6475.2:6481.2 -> 29.1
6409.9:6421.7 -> 29.9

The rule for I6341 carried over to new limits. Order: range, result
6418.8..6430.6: 29.6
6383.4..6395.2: 29.4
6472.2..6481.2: 29.2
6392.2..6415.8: 31.1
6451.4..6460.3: 29.5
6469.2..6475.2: 29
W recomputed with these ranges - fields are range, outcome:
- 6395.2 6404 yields 29.8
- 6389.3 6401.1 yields 29.4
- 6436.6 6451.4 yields 29.5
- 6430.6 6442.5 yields 29.4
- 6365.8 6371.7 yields 29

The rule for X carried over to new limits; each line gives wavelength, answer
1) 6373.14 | 29.2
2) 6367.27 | 29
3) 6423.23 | 29.6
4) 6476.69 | 29.1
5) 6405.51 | 31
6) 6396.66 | 29.4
